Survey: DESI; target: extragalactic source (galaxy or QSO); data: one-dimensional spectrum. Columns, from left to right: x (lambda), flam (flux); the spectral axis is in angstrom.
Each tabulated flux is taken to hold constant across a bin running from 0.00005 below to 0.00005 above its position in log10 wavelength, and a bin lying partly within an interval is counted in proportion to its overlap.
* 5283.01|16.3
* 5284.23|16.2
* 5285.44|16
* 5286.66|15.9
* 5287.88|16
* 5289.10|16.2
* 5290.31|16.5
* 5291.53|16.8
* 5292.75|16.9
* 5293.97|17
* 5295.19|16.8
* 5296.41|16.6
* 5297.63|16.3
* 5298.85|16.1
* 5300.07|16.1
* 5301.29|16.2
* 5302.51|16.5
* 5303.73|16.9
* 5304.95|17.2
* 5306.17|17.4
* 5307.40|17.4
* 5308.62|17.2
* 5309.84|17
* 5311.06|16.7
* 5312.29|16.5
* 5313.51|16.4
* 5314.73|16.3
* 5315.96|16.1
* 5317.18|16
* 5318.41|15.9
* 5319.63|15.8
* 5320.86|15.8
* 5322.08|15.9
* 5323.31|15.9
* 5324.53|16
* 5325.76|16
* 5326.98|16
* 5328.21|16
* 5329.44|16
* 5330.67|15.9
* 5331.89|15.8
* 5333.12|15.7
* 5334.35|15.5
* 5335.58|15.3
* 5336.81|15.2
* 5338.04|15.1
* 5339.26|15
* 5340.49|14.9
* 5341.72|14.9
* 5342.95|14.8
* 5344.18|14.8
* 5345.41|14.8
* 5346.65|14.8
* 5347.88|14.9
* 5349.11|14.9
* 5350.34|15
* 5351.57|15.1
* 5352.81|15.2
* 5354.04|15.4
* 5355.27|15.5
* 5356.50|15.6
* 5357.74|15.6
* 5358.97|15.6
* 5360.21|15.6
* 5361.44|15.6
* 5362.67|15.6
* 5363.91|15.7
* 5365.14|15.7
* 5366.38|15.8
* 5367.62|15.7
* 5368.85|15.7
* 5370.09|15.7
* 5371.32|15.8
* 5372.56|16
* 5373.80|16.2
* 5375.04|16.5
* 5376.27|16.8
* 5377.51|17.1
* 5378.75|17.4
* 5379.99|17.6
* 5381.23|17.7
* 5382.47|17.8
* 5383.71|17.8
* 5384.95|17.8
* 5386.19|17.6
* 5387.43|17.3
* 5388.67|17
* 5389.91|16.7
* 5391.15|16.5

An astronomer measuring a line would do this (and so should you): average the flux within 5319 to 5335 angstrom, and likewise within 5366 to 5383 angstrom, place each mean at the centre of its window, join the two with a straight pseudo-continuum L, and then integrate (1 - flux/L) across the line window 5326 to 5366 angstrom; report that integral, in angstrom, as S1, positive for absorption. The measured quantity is 1.9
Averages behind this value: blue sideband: 15.9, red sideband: 16.6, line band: 15.4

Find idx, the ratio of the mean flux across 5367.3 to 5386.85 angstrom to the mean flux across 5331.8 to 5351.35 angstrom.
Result 1.12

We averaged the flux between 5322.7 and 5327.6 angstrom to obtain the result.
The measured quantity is 16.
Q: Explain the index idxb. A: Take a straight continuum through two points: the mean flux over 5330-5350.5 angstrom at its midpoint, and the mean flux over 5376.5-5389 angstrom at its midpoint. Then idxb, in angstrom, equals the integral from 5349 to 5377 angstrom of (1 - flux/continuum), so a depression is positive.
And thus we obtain 1.2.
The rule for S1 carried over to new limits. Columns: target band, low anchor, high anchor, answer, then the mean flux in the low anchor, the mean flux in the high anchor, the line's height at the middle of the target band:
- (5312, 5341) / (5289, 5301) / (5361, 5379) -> 1.0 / 16.5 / 16.1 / 16.3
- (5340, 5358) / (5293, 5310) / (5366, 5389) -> 1.8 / 16.8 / 16.8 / 16.8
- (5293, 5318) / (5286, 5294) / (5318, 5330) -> -0.7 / 16.4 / 15.9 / 16.2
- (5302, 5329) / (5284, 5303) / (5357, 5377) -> -0.3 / 16.4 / 15.9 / 16.2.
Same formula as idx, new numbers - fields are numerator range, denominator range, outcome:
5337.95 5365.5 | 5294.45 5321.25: 0.92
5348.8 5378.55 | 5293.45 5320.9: 0.95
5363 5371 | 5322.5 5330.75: 0.98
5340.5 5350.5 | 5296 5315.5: 0.89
